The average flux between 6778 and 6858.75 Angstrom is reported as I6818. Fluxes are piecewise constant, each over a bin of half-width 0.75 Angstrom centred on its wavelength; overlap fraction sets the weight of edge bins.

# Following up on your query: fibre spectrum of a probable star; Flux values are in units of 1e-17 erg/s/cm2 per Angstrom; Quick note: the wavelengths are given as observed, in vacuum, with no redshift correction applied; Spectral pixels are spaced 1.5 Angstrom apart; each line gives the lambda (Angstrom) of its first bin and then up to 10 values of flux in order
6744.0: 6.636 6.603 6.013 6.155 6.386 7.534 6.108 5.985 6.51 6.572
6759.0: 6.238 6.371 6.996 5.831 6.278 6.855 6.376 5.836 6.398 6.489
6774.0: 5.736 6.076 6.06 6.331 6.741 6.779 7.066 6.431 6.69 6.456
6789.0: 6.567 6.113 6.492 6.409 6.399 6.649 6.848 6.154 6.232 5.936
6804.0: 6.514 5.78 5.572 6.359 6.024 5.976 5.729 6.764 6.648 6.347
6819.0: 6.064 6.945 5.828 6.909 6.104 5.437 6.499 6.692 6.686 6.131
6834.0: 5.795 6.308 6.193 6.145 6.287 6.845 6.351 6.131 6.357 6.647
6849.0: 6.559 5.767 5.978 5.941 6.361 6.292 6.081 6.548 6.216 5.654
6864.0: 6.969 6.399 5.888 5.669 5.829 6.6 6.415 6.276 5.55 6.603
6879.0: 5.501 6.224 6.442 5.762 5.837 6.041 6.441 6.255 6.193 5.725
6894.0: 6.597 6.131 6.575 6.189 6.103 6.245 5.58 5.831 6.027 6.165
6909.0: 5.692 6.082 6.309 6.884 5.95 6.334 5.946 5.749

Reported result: 6.32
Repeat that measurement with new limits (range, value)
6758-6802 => 6.41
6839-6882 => 6.22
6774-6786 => 6.46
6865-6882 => 6.1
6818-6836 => 6.28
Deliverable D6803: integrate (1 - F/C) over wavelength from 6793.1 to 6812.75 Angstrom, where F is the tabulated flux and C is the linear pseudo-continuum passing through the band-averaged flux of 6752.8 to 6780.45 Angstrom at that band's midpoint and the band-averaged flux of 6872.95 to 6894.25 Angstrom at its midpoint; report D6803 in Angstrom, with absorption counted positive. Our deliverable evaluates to 0.12 Angstrom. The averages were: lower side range 6.3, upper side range 6.1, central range 6.2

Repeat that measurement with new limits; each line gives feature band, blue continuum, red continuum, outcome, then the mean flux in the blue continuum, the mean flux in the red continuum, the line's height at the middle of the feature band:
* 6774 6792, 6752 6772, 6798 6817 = -0.5 Angstrom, 6.35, 6.17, 6.27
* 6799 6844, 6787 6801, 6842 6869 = 0.7 Angstrom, 6.44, 6.22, 6.34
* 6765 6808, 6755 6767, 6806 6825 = 0.0 Angstrom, 6.44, 6.25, 6.35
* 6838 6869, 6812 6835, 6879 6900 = -0.1 Angstrom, 6.3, 6.16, 6.24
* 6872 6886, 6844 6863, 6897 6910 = 0.1 Angstrom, 6.2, 6.02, 6.11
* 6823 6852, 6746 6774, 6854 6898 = -0.3 Angstrom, 6.37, 6.17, 6.24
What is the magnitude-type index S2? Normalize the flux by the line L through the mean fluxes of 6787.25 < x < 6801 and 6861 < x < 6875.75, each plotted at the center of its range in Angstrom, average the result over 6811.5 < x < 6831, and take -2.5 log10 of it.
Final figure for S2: 0.00 mag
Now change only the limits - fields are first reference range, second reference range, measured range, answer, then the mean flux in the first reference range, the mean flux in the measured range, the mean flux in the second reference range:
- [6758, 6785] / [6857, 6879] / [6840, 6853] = -0.02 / 6.38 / 6.32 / 6.17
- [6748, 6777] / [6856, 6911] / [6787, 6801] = -0.03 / 6.35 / 6.44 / 6.12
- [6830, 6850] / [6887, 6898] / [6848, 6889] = 0.03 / 6.34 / 6.15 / 6.27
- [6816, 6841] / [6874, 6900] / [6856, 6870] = 0.01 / 6.29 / 6.17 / 6.14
